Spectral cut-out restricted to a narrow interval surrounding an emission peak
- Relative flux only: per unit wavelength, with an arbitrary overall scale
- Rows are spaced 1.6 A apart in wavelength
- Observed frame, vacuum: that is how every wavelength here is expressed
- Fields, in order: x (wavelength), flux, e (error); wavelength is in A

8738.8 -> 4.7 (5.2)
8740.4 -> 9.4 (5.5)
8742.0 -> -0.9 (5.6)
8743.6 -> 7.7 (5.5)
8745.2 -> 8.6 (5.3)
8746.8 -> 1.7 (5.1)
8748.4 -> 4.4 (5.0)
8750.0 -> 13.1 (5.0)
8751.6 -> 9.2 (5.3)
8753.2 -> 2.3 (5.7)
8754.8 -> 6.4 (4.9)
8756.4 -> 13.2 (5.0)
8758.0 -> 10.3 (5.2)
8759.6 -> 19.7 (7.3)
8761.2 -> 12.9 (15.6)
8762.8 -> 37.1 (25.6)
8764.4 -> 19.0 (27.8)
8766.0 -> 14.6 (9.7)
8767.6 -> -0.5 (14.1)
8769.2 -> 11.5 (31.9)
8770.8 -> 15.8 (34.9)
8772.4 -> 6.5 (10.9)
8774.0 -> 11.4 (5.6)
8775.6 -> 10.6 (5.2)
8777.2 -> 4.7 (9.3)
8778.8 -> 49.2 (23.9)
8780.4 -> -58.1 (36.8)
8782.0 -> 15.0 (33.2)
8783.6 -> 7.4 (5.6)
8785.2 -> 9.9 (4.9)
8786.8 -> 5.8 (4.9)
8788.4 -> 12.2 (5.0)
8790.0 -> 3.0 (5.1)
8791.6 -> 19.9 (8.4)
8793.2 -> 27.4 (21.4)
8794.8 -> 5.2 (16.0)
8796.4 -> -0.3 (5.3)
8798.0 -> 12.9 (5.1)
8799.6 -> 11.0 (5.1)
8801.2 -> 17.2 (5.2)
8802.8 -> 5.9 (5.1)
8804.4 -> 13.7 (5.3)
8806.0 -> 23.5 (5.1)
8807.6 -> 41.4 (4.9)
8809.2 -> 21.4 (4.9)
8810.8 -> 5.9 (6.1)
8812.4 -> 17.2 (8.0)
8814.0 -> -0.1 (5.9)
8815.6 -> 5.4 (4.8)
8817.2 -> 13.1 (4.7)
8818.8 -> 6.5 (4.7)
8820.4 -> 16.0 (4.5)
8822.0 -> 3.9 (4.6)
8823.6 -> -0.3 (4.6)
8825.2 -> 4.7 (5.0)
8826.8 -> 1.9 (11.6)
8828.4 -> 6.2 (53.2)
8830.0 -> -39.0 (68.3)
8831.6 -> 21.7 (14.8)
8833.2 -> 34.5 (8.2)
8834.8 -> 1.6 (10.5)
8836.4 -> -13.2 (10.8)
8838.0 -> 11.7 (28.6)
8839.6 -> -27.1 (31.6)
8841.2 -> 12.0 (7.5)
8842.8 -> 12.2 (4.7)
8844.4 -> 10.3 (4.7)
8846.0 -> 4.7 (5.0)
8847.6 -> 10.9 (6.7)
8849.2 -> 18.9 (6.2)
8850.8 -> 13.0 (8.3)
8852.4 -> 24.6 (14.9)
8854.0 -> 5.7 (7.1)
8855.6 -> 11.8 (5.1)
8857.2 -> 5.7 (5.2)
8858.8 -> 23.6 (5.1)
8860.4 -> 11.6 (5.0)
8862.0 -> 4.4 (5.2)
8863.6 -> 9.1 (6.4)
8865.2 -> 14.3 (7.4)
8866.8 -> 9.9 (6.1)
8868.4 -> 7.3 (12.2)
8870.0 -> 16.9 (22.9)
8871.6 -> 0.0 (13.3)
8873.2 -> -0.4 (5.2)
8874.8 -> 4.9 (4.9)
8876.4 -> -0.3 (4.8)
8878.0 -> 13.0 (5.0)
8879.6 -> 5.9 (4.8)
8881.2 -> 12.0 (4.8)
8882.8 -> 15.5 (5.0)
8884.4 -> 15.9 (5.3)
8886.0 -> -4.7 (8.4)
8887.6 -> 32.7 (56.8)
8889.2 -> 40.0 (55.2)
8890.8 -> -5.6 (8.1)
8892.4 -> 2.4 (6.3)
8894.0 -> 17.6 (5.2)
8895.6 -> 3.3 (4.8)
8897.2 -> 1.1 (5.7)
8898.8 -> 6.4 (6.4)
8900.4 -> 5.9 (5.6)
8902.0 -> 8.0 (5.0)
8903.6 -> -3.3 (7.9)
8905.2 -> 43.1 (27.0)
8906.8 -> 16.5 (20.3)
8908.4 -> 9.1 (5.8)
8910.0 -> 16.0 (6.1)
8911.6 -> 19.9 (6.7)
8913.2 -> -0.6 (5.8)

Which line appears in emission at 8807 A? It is H-gamma 4340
